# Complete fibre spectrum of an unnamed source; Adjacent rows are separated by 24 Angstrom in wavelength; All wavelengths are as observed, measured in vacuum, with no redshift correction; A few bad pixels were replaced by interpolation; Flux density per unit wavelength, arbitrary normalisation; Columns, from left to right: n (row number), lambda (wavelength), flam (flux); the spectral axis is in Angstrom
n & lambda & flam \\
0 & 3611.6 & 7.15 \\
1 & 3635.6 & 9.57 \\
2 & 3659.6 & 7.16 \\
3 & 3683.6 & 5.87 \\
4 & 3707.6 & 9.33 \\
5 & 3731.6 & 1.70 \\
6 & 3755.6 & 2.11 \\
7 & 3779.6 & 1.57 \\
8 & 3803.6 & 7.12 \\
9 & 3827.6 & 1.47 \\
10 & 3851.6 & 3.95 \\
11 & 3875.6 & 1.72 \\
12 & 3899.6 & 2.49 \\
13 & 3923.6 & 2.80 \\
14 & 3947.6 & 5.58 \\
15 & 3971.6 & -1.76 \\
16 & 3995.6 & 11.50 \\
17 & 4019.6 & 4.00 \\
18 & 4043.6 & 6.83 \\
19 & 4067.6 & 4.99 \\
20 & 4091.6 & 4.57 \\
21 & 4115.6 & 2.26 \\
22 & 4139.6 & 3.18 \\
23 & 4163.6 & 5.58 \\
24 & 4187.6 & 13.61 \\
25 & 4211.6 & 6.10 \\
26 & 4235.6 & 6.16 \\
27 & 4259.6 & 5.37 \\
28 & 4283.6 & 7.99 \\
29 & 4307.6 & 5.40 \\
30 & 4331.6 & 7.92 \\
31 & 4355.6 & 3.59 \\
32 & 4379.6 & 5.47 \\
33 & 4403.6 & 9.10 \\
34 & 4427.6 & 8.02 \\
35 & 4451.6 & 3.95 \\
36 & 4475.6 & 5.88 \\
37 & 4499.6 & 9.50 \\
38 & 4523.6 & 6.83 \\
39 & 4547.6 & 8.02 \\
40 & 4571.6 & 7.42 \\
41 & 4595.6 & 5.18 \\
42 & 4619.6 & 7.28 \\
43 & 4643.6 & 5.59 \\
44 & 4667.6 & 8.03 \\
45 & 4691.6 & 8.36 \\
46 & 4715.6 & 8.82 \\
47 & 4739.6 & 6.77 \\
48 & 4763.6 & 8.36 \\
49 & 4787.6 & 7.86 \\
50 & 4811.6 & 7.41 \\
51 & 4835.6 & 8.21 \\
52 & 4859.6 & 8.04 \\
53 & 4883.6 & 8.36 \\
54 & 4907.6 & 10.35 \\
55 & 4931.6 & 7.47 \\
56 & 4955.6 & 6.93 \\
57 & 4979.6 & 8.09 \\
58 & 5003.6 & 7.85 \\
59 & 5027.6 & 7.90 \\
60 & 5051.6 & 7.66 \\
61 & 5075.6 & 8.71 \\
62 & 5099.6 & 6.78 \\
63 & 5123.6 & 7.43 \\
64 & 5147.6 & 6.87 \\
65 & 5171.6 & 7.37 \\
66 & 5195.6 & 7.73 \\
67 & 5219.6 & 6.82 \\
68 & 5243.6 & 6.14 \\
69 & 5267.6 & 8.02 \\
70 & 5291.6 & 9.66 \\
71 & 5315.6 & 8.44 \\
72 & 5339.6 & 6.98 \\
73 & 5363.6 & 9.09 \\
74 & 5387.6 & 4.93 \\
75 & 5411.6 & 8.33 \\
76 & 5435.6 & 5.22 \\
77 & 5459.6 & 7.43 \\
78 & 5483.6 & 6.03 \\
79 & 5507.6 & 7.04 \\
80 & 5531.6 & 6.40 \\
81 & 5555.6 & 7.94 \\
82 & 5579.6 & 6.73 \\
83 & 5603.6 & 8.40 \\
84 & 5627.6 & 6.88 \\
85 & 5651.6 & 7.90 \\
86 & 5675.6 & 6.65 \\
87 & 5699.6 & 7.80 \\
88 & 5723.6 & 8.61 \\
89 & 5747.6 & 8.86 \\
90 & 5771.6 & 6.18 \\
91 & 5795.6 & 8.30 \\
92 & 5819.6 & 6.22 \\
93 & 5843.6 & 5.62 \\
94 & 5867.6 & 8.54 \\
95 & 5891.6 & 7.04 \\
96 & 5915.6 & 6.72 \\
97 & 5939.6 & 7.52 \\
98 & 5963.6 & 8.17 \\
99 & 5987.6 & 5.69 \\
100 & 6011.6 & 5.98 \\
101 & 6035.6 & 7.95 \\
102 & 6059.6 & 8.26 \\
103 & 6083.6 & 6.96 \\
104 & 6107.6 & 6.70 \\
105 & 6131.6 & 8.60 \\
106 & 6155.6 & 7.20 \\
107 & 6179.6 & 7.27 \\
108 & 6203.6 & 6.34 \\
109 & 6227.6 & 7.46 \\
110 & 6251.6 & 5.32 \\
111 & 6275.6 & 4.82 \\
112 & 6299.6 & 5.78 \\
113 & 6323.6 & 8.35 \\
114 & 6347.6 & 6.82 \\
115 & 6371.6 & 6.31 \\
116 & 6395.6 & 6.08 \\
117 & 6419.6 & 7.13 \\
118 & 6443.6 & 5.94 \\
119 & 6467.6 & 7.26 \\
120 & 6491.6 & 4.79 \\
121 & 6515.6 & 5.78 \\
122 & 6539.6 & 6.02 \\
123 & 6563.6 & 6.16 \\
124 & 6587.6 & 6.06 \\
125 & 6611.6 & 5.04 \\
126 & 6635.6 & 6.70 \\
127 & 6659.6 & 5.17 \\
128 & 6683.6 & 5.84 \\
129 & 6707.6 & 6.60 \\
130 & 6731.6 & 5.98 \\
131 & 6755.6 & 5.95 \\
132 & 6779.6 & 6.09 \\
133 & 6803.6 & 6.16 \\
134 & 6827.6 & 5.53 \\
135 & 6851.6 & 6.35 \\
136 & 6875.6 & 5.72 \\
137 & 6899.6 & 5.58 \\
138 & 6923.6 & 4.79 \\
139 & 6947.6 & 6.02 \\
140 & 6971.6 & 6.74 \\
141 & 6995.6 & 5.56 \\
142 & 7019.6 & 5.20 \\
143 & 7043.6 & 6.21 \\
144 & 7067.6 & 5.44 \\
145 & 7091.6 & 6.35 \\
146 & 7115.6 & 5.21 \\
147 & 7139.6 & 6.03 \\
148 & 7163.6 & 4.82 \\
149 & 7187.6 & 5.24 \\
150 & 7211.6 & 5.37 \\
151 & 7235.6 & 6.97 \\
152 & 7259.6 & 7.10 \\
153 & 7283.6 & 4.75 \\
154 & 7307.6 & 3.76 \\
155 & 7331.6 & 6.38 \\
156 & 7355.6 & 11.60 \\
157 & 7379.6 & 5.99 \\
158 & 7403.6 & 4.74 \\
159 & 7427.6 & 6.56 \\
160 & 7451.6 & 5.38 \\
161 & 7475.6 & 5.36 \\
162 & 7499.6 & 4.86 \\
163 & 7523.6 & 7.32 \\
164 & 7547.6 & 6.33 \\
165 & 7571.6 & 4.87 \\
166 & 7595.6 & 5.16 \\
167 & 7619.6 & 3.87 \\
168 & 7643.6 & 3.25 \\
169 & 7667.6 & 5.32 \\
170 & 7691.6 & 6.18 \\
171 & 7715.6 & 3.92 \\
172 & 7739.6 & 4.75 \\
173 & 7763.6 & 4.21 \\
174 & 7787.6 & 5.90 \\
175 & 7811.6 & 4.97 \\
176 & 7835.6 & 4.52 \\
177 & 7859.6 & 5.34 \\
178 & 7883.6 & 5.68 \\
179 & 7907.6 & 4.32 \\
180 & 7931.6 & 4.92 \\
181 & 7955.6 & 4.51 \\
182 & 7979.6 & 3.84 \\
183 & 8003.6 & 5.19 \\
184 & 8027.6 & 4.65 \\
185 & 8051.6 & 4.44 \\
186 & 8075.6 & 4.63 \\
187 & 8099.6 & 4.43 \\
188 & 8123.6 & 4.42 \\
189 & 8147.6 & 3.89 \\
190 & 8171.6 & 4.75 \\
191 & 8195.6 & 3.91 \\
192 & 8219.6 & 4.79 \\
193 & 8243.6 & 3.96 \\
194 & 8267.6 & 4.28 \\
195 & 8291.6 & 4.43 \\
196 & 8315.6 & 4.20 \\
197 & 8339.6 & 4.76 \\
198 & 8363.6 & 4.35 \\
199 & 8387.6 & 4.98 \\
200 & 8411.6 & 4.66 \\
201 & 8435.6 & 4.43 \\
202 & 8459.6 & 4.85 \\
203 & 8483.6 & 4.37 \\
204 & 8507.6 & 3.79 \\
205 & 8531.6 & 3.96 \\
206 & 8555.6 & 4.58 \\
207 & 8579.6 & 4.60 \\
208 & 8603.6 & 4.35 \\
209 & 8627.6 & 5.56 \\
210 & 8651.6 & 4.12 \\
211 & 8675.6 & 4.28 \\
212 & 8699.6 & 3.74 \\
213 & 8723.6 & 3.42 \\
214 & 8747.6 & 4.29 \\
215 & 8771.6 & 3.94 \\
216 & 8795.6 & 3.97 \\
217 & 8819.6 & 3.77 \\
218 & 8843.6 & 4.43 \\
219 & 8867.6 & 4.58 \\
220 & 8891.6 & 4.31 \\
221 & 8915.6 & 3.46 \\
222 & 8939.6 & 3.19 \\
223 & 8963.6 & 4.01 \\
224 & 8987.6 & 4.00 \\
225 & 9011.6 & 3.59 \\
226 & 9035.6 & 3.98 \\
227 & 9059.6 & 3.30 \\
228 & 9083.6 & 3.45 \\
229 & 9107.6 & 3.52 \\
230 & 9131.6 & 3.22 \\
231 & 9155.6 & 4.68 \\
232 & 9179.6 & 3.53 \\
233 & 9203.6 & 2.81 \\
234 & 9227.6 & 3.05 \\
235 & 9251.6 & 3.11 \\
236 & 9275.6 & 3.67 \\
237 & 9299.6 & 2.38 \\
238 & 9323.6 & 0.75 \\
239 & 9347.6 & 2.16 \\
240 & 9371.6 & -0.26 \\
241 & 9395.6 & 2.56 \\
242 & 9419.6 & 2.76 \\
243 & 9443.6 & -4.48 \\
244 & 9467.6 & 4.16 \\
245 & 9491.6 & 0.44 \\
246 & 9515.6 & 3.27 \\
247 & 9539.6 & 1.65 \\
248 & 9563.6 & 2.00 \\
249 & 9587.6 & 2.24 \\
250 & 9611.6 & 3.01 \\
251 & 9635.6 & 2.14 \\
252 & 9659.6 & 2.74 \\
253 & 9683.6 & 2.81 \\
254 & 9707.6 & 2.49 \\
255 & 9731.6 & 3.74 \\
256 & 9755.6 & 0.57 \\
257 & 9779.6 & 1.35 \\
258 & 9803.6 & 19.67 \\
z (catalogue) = 0.121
